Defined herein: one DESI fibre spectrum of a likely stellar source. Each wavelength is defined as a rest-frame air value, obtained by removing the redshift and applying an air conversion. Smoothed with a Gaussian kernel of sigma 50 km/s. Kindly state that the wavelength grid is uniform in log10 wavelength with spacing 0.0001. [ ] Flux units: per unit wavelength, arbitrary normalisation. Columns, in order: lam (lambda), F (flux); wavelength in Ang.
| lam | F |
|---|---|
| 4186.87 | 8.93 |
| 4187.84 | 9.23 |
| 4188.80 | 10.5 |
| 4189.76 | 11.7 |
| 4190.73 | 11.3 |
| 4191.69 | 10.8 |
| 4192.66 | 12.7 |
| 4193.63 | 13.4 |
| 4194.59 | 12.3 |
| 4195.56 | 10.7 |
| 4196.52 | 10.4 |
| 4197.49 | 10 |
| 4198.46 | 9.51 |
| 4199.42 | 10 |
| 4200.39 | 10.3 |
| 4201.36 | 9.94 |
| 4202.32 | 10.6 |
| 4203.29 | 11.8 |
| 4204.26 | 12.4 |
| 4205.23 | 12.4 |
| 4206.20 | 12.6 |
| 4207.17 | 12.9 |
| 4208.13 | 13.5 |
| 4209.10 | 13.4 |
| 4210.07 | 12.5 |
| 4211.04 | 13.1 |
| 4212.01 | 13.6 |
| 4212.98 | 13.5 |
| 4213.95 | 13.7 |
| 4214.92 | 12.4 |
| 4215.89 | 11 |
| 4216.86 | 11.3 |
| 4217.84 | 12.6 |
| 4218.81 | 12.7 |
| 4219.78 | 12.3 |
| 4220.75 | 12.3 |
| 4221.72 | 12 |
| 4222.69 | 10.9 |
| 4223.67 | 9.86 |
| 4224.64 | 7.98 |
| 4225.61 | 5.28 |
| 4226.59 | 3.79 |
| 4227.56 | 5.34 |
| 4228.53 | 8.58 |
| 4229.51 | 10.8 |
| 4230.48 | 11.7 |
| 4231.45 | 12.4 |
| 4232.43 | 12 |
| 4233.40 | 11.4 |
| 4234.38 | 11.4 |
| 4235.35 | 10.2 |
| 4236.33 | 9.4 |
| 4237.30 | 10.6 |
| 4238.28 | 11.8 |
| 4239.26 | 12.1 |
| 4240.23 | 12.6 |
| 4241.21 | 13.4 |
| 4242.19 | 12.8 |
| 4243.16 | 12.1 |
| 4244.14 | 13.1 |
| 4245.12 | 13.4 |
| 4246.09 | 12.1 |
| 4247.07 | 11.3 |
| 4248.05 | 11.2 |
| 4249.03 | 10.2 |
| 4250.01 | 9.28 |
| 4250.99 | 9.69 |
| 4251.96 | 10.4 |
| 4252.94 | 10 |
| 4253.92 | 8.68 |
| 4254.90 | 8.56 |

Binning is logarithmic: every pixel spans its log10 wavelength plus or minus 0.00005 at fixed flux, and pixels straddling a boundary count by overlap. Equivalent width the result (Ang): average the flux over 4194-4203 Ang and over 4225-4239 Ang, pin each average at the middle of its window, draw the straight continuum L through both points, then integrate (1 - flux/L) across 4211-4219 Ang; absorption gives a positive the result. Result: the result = -2.0 Ang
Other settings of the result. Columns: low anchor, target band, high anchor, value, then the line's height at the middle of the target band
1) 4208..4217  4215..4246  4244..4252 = 2.7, 12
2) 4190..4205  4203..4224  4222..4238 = -4.2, 10.3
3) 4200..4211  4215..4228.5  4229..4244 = 2.3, 11.9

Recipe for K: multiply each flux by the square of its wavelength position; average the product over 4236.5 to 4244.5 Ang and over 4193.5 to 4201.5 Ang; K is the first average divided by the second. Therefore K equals 1.17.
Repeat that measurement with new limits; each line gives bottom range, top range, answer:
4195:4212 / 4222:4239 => 0.85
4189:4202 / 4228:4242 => 1.05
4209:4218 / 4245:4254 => 0.85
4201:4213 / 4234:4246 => 0.97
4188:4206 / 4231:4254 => 1.04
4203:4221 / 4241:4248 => 1.00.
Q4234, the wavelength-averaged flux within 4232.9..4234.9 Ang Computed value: 11.4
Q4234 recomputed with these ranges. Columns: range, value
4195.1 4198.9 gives 10.2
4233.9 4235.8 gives 10.8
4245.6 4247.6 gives 11.7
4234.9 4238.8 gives 10.5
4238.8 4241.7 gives 12.7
